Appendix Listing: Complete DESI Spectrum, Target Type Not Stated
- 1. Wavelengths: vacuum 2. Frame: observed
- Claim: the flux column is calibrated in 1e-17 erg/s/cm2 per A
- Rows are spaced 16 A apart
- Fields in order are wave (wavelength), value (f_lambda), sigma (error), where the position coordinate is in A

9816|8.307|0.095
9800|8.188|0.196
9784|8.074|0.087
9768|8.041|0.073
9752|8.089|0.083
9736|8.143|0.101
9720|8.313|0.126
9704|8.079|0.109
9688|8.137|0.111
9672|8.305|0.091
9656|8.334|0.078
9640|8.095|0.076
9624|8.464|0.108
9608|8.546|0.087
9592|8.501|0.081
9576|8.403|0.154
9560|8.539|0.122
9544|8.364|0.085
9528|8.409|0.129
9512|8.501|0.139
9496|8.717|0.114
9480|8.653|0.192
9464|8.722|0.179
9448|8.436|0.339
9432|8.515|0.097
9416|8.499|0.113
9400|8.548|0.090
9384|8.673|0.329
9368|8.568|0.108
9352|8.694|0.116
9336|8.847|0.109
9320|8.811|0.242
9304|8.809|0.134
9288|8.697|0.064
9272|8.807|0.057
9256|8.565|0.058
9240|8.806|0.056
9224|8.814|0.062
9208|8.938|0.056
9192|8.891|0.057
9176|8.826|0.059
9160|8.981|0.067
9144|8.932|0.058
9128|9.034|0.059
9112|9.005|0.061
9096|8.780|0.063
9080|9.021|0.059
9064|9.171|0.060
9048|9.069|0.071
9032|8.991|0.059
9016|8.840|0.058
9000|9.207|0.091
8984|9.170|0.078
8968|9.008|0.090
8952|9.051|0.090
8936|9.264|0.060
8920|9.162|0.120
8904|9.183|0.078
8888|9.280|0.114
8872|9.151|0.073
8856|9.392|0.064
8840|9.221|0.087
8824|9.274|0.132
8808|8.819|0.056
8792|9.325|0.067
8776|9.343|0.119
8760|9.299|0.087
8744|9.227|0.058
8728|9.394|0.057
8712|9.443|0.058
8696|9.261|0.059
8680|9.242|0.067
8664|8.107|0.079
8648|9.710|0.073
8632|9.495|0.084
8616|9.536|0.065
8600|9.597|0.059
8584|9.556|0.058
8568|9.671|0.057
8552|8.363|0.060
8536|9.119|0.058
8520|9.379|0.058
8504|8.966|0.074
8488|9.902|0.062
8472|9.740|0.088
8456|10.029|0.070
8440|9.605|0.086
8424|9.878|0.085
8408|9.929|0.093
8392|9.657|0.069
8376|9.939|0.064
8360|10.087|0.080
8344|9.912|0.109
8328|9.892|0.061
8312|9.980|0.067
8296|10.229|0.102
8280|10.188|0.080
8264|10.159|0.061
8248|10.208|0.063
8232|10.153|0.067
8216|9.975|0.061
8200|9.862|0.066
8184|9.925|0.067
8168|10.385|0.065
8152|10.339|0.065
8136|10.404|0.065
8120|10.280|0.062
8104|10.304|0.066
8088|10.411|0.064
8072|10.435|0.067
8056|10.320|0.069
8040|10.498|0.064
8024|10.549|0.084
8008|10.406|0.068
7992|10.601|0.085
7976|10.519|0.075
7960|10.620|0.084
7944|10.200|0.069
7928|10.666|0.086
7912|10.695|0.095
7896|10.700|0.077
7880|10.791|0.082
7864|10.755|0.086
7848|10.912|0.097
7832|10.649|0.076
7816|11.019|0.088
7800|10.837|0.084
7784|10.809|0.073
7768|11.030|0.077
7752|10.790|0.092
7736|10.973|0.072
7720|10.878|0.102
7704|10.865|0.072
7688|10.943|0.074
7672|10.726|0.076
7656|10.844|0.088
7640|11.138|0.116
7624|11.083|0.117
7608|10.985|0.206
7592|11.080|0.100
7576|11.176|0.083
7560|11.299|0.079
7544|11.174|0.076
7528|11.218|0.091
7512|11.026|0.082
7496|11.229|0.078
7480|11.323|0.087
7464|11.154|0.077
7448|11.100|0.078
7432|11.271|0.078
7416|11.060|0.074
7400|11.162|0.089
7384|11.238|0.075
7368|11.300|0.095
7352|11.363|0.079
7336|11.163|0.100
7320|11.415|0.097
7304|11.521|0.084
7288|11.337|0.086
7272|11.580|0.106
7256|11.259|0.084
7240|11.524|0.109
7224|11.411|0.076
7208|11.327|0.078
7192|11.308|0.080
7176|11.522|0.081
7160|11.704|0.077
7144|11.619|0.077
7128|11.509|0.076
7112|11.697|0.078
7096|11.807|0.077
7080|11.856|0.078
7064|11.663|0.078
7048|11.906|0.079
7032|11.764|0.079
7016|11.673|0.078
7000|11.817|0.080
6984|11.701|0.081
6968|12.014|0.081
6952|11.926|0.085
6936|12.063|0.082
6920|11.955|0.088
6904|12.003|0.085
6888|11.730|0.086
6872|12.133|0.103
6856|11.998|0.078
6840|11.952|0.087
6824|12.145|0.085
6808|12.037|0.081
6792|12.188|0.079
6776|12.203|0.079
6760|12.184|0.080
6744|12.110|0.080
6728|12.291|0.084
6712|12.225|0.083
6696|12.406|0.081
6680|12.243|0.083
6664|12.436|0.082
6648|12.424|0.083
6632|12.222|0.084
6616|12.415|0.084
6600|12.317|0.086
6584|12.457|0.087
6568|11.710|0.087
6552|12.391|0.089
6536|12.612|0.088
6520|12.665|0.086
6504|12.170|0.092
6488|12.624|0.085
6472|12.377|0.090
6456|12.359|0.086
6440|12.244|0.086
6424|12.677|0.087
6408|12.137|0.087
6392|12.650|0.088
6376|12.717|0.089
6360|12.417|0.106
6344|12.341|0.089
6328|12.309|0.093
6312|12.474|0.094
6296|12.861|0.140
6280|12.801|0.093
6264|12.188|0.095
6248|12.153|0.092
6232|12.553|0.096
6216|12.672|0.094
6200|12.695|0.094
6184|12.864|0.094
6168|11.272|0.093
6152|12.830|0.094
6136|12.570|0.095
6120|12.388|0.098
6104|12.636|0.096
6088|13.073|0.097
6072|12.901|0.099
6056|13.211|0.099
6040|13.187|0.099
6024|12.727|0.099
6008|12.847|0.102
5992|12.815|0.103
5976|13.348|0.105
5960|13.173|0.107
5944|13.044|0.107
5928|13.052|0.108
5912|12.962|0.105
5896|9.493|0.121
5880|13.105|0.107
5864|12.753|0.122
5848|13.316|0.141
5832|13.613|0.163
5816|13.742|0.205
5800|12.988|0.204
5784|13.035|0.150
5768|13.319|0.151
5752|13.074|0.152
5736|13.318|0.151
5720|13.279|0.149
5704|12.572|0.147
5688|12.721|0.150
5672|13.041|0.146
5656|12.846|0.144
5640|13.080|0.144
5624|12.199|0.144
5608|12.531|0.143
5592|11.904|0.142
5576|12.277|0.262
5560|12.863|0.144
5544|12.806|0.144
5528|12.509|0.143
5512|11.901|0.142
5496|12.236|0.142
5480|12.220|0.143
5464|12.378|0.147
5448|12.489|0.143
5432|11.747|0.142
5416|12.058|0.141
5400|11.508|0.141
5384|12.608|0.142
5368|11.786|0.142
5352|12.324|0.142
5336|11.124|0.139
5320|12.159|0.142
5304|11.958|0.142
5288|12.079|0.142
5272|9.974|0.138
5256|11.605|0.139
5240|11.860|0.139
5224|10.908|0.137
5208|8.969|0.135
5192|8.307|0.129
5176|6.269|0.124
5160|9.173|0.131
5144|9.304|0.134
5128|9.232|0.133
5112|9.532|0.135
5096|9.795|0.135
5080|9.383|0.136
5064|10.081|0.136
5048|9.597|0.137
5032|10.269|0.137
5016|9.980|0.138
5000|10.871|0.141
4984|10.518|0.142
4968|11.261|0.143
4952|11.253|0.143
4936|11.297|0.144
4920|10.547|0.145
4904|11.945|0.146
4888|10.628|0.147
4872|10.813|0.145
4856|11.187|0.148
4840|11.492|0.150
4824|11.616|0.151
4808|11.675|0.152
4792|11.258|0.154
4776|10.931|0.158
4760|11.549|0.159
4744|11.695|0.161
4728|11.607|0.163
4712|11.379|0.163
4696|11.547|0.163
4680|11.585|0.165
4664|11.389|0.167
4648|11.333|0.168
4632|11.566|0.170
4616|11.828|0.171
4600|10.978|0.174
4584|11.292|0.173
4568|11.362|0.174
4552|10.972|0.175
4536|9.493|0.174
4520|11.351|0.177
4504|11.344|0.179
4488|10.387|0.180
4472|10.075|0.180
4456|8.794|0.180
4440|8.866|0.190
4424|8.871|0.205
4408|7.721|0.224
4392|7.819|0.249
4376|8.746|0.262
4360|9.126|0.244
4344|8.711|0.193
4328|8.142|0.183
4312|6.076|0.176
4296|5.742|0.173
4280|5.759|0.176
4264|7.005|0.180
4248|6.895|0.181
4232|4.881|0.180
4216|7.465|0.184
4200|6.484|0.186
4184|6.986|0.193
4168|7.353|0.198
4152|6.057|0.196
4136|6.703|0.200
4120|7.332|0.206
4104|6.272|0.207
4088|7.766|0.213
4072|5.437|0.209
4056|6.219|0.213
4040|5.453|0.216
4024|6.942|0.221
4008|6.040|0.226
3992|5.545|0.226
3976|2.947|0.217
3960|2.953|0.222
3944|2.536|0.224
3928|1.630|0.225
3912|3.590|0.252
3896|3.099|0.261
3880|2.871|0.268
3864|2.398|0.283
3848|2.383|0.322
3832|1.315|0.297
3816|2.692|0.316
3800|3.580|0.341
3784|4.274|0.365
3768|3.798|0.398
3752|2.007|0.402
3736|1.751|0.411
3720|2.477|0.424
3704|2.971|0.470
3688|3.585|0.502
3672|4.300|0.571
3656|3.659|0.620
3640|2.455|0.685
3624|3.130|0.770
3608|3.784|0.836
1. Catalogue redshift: 0.00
